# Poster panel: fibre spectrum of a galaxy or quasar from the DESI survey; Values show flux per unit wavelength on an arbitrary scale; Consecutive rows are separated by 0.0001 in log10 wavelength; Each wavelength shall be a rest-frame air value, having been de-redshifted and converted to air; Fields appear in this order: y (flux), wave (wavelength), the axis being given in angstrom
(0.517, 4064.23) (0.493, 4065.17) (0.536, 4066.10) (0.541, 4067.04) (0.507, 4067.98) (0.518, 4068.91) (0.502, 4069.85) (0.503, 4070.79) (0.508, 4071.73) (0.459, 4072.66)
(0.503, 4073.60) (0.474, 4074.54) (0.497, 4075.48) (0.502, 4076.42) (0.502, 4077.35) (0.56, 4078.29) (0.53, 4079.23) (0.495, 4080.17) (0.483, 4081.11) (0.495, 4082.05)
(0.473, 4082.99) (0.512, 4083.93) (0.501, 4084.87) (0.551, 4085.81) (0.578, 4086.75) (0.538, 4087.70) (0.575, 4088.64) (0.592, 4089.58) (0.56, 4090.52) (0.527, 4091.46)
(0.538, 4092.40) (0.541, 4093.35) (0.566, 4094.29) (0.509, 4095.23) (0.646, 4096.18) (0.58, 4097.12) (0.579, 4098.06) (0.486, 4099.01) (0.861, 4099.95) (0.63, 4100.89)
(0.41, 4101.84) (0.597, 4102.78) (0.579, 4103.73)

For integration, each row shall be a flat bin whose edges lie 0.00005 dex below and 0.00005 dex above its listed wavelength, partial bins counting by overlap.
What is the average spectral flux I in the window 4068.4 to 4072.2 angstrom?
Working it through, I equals 0.508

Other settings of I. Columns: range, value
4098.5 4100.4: 0.669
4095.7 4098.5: 0.602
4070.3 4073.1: 0.491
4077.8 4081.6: 0.516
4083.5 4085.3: 0.507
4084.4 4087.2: 0.543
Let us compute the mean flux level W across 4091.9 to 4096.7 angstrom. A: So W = 0.56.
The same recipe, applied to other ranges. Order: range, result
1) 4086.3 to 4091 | 0.568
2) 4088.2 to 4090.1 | 0.584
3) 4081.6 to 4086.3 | 0.507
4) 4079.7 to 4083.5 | 0.487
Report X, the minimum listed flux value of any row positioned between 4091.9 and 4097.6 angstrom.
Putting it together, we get 0.509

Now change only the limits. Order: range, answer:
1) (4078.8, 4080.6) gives 0.495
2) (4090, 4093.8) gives 0.527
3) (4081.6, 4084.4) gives 0.473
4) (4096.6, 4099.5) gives 0.486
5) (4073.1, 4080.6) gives 0.474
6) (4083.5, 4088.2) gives 0.501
